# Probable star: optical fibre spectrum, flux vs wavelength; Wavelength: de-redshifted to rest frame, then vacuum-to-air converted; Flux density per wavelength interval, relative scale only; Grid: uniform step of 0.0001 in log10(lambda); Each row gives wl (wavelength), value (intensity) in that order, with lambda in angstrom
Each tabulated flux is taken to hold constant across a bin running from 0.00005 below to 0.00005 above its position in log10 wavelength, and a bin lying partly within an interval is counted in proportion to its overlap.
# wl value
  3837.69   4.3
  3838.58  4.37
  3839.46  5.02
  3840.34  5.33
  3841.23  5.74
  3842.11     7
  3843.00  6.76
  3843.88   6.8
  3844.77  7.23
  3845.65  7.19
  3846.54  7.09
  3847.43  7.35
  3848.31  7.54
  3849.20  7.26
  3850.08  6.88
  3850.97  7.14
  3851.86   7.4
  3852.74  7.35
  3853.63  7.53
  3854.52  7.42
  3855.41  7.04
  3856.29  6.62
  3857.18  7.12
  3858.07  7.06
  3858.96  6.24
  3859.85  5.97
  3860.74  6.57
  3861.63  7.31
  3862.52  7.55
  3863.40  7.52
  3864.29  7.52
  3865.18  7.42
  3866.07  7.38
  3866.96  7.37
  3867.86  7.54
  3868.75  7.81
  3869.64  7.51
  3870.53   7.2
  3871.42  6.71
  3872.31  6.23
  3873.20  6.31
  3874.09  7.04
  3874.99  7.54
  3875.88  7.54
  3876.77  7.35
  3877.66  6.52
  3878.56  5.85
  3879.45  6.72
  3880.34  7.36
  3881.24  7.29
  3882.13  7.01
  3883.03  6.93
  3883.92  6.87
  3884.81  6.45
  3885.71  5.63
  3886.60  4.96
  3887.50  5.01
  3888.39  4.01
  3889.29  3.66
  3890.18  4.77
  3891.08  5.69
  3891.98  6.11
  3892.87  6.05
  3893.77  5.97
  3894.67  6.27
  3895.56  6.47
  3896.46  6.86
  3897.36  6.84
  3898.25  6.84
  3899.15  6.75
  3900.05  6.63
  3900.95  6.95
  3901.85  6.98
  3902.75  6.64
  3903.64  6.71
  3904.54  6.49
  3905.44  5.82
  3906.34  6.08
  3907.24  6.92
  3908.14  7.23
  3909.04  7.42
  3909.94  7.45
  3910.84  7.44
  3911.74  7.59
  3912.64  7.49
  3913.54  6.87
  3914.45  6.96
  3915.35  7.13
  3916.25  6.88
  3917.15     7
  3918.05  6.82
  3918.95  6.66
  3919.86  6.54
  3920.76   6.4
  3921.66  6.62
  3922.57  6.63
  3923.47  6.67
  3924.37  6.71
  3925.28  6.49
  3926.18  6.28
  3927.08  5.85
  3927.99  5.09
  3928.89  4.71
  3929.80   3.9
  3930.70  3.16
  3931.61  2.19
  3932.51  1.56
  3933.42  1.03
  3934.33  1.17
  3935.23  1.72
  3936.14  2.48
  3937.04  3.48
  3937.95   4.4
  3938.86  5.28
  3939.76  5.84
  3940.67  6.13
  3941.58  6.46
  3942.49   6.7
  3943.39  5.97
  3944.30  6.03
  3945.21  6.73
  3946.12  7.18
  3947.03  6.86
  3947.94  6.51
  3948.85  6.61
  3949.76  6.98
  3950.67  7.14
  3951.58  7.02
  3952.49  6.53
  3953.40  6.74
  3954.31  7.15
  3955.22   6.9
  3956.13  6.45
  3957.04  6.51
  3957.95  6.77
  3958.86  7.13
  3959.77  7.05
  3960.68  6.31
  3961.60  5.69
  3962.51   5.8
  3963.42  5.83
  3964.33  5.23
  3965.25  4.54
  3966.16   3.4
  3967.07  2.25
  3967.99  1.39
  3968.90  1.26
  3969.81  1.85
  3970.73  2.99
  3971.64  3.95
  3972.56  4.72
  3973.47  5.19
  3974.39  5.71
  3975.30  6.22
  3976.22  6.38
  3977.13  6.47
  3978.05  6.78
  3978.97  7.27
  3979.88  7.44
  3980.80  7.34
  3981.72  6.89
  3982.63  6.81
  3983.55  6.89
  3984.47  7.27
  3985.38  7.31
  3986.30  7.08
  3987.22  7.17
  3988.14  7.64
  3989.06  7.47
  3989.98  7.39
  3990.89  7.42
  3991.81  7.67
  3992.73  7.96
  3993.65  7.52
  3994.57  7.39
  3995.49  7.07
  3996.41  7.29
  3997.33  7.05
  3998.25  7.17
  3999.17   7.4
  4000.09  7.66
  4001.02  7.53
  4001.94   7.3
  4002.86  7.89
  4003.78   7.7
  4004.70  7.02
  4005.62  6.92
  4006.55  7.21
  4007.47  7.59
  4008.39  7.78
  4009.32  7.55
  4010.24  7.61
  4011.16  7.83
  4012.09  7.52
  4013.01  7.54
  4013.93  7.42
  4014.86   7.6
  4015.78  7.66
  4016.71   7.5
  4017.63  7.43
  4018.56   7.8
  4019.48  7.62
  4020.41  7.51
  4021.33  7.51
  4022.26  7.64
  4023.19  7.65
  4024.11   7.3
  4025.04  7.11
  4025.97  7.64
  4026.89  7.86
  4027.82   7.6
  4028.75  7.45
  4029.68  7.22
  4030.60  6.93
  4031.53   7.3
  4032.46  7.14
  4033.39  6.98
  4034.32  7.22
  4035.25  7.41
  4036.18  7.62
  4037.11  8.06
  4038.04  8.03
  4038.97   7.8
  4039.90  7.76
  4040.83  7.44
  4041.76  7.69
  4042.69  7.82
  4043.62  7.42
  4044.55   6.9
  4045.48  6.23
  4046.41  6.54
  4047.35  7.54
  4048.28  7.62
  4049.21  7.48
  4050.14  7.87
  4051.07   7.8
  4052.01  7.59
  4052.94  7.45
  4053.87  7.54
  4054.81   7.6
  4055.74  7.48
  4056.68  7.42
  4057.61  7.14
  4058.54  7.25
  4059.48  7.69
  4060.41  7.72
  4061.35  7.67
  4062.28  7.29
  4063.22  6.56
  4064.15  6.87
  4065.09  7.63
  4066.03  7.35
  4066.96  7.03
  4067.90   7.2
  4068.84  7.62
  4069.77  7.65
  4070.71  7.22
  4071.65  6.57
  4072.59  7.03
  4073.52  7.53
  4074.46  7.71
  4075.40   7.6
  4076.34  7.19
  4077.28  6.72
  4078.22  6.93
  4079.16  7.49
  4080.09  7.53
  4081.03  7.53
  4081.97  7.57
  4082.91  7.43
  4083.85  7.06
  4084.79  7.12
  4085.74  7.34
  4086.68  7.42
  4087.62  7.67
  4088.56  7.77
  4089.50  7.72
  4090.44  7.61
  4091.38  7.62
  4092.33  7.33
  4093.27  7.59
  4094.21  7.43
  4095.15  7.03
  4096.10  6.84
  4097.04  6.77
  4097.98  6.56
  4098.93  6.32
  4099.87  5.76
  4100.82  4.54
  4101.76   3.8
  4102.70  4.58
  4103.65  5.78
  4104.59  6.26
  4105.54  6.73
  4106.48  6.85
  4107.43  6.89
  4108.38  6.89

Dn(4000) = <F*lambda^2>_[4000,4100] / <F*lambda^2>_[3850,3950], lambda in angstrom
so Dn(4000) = 1.3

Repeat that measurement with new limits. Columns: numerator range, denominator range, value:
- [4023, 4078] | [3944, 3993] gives 1.25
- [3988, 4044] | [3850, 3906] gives 1.21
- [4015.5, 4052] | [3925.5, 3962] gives 1.43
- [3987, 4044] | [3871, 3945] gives 1.33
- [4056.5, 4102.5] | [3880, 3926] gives 1.19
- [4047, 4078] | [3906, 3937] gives 1.42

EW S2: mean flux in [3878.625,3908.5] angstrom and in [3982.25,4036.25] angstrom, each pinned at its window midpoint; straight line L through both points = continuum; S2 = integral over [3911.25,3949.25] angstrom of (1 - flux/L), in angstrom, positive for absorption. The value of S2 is 6.2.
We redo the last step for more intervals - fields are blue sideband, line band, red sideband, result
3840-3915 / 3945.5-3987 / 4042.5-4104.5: 6.01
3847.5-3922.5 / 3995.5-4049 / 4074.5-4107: -4.76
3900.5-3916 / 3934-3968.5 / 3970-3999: 6.14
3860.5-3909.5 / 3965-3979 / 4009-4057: 5.55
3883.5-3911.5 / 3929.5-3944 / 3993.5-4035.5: 6.11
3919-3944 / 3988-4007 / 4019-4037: -2.34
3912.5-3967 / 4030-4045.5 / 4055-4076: -1.01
